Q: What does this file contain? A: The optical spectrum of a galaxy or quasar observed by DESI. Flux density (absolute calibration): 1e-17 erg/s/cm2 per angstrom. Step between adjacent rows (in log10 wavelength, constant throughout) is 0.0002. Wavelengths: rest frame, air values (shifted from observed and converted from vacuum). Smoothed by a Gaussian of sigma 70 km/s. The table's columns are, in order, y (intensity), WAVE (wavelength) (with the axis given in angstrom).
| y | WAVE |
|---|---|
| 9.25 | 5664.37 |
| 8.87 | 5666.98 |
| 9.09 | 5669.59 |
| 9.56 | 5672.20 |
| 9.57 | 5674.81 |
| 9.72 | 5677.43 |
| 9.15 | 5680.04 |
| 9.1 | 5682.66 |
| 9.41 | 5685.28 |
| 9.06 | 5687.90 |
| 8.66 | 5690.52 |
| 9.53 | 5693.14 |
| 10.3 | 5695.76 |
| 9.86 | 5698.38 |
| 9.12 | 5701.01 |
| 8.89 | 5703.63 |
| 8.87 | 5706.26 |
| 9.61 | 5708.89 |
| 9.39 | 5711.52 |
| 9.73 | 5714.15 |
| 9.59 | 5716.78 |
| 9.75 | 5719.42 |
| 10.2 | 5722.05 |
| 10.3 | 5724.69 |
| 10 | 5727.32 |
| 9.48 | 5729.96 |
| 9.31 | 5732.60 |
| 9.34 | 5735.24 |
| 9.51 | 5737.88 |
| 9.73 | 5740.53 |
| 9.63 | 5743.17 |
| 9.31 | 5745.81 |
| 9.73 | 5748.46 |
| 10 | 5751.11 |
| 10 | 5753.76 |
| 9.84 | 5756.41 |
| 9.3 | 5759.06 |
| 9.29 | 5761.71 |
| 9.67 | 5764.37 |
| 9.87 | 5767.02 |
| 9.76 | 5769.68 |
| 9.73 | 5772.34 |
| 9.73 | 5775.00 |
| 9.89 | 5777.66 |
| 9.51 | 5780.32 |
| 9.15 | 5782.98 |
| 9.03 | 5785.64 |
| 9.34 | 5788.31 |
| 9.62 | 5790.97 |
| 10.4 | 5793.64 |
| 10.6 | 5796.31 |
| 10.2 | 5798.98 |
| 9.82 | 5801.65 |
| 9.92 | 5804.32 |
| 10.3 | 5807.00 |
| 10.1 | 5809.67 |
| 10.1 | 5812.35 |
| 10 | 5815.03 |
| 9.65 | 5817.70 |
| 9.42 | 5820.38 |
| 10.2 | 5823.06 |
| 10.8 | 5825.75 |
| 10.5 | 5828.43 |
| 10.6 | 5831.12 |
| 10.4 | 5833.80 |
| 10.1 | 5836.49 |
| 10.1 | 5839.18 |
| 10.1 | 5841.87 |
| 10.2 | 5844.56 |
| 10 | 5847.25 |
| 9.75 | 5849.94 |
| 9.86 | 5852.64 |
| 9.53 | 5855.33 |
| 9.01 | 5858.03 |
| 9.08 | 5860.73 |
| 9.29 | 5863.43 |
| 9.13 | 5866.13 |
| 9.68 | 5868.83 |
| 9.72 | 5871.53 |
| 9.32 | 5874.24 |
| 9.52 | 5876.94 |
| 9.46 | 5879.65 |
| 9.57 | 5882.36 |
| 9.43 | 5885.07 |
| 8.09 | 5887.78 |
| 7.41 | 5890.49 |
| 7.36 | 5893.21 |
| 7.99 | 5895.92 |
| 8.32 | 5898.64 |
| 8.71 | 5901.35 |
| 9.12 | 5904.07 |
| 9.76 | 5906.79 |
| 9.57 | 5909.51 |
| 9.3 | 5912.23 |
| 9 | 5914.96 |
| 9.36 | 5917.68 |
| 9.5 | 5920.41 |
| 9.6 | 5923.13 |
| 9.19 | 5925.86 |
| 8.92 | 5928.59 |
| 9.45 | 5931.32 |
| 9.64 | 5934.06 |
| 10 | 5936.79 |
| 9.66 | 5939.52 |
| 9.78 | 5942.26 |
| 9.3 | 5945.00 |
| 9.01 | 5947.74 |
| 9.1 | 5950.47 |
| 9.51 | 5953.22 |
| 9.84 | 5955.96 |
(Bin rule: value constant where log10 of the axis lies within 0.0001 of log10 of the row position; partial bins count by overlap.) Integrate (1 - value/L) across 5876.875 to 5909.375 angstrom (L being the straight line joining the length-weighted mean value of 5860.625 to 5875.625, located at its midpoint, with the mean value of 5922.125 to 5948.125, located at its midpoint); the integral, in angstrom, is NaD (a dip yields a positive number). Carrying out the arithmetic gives 2.40 angstrom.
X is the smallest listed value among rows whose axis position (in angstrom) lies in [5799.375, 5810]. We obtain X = 9.82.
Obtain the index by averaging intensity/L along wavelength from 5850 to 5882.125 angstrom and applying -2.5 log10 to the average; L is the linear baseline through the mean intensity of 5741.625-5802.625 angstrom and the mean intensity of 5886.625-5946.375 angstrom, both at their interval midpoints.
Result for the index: -0.02 mag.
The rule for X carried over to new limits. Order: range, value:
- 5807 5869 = 9.01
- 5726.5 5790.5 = 9.03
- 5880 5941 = 7.36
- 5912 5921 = 9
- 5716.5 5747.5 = 9.31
